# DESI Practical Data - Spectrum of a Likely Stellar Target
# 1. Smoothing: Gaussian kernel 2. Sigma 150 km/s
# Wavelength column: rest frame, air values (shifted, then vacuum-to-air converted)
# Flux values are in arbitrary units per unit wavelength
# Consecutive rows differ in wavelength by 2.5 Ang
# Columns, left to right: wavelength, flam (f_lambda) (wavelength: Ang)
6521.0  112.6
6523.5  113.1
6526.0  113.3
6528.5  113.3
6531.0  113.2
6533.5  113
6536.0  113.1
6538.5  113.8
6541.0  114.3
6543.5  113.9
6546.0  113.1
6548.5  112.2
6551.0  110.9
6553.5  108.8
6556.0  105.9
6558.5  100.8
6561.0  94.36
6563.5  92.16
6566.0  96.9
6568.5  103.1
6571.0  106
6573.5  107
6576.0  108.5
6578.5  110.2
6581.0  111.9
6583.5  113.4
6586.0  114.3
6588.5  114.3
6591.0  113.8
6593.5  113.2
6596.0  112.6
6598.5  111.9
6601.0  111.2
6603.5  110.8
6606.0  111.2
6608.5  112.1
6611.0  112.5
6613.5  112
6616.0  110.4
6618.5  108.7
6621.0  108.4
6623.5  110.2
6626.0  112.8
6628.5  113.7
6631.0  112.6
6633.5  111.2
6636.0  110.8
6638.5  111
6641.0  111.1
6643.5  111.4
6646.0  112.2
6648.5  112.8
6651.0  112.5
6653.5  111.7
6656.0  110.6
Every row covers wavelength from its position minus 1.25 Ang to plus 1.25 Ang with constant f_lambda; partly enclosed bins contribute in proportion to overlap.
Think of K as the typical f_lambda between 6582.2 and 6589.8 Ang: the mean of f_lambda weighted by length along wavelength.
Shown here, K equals 114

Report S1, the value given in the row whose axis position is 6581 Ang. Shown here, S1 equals 111.9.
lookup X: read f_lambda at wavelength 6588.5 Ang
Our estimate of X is 114.3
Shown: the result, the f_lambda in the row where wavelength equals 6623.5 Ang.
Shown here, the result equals 110.2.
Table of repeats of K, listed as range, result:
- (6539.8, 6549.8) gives 113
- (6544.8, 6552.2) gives 112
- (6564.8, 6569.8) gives 100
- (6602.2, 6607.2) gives 111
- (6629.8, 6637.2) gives 112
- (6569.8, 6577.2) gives 107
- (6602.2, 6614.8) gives 112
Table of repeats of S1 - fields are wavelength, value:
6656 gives 110.6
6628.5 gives 113.7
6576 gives 108.5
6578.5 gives 110.2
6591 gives 113.8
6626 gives 112.8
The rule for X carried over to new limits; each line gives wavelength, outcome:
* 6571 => 106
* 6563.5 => 92.16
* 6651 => 112.5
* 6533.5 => 113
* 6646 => 112.2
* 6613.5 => 112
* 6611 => 112.5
